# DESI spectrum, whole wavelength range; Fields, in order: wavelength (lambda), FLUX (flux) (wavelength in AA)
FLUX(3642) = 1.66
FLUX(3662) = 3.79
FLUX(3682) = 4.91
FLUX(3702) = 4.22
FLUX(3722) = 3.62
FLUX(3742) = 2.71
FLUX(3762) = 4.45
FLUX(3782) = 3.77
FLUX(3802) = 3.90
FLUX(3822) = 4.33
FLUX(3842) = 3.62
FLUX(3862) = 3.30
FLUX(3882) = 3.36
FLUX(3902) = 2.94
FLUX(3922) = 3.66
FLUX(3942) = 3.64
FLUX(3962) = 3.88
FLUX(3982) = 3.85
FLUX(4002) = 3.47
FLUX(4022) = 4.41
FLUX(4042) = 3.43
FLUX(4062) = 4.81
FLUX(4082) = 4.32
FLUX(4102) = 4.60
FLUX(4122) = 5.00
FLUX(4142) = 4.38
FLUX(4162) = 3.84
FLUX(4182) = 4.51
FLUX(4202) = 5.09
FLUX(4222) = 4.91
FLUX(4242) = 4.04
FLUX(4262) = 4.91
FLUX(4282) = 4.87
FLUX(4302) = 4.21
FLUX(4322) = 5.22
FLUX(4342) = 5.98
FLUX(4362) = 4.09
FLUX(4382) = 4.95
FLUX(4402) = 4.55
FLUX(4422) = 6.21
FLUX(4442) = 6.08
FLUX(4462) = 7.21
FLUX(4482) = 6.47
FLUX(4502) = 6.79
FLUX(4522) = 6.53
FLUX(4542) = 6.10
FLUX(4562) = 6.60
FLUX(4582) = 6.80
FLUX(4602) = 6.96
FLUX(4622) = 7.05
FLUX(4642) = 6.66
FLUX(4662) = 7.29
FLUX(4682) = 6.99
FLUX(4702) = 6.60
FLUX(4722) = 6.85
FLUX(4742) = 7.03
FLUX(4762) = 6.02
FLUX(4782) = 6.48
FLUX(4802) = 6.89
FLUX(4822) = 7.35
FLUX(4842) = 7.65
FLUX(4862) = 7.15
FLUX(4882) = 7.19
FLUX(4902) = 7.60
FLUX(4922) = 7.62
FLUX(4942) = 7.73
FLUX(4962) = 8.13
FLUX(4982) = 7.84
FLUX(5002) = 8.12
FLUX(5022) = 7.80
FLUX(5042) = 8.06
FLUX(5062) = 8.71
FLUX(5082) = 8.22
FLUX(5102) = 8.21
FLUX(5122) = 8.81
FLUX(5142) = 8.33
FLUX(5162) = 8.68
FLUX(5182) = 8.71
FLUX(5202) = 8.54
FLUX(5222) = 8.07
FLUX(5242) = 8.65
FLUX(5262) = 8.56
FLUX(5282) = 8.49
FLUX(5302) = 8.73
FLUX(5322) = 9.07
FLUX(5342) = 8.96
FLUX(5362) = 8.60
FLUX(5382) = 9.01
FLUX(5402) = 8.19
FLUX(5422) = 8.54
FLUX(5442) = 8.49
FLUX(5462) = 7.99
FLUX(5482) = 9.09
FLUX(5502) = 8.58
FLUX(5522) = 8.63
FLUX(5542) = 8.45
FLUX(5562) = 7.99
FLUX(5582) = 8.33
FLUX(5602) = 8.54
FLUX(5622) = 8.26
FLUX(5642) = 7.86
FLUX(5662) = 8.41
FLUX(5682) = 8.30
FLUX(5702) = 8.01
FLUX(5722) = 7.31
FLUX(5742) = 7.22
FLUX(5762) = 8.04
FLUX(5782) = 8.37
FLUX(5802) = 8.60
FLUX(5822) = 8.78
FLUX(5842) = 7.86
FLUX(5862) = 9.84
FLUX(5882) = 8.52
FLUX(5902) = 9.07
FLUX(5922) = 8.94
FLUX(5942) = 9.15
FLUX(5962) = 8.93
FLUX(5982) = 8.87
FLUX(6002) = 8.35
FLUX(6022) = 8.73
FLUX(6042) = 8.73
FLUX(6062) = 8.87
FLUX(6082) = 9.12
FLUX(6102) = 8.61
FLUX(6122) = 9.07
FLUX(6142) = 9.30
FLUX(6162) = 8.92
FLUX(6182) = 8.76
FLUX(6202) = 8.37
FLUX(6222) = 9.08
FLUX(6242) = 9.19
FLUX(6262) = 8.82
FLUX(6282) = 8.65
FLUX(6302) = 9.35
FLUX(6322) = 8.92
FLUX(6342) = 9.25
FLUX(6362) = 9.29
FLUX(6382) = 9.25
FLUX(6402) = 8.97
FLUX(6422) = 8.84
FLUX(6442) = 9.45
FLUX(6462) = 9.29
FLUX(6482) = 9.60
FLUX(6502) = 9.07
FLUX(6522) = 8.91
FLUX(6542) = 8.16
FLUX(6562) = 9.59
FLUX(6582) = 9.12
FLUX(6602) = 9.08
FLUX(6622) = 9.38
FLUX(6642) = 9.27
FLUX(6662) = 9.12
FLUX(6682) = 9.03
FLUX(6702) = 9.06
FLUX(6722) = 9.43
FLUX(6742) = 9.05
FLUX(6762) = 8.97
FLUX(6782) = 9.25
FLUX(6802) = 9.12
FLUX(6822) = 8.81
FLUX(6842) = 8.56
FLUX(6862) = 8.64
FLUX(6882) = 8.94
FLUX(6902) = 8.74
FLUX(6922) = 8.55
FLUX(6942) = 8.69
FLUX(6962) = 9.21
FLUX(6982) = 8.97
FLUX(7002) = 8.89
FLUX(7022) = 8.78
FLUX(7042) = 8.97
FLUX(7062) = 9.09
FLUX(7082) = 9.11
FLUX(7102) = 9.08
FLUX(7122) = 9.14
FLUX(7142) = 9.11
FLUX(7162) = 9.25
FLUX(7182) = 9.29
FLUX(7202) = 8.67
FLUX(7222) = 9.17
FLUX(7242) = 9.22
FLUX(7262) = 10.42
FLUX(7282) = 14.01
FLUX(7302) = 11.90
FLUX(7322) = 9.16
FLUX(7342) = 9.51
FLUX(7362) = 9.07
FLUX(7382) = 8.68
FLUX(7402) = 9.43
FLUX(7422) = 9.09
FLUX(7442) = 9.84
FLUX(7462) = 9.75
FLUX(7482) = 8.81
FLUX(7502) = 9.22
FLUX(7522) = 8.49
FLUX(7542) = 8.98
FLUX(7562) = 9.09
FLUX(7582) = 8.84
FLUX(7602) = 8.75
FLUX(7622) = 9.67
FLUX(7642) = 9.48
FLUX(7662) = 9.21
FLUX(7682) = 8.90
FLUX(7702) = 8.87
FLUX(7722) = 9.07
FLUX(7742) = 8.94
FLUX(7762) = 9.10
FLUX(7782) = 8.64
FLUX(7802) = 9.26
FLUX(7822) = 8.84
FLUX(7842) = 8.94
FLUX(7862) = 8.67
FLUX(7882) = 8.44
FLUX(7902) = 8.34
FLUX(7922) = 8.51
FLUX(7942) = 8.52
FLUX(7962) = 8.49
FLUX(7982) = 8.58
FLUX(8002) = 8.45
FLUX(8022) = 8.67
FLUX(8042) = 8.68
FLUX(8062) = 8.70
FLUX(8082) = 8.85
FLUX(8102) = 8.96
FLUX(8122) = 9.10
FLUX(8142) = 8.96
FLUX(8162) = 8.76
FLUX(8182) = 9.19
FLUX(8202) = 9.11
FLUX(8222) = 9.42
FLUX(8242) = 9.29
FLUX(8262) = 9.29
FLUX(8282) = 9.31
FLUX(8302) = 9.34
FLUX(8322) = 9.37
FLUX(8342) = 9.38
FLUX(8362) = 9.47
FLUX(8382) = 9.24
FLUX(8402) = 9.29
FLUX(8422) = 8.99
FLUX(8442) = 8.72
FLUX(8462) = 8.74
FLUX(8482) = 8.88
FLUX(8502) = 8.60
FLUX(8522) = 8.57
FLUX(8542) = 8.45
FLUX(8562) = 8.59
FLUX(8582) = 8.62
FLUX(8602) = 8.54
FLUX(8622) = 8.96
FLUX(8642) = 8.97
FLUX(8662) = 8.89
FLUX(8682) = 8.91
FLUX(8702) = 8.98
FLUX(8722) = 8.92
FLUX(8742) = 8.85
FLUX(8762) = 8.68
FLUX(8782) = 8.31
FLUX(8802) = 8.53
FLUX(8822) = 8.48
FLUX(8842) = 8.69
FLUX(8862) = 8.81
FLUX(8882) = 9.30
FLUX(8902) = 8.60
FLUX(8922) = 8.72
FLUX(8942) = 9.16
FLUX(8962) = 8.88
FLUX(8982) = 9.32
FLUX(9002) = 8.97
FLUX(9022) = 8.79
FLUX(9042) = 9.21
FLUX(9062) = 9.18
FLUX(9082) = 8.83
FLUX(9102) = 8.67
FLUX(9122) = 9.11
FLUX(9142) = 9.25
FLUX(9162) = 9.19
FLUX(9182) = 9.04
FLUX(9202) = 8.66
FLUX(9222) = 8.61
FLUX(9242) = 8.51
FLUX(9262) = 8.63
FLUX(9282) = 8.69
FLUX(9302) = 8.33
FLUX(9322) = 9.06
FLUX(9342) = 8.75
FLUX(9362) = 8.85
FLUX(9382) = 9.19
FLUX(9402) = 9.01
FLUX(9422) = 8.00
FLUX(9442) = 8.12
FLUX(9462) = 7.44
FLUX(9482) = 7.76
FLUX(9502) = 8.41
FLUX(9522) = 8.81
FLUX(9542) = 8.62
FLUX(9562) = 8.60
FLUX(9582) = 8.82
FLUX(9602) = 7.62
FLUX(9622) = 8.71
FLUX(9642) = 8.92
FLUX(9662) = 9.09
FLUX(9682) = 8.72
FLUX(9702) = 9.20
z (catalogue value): 0.11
